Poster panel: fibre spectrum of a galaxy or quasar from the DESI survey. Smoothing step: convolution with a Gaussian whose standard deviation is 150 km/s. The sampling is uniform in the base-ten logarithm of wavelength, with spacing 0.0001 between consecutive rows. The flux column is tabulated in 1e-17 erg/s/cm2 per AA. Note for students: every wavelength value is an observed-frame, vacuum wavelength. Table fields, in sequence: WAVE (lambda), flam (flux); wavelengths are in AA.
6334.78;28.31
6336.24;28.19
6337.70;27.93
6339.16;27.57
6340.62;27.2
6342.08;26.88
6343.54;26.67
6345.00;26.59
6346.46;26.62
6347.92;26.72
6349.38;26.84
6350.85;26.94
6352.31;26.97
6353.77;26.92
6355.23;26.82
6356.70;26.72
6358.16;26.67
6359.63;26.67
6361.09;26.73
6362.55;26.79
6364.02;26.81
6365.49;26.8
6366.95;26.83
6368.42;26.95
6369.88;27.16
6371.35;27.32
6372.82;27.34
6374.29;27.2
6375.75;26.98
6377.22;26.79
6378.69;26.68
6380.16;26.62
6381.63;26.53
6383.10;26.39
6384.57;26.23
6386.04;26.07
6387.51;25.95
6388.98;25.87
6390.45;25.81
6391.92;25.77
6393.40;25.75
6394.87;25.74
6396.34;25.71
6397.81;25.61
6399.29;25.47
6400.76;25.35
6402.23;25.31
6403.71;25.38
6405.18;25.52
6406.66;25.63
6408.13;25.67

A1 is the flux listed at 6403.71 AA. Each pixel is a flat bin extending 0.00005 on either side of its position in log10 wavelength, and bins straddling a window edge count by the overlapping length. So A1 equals 25.38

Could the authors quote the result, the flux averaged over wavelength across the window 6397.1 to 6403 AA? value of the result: 25.4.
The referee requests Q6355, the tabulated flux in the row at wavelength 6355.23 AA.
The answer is 26.82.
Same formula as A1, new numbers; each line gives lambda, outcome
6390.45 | 25.81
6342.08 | 26.88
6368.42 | 26.95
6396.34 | 25.71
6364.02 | 26.81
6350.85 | 26.94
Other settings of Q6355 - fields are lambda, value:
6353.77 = 26.92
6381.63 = 26.53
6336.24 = 28.19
